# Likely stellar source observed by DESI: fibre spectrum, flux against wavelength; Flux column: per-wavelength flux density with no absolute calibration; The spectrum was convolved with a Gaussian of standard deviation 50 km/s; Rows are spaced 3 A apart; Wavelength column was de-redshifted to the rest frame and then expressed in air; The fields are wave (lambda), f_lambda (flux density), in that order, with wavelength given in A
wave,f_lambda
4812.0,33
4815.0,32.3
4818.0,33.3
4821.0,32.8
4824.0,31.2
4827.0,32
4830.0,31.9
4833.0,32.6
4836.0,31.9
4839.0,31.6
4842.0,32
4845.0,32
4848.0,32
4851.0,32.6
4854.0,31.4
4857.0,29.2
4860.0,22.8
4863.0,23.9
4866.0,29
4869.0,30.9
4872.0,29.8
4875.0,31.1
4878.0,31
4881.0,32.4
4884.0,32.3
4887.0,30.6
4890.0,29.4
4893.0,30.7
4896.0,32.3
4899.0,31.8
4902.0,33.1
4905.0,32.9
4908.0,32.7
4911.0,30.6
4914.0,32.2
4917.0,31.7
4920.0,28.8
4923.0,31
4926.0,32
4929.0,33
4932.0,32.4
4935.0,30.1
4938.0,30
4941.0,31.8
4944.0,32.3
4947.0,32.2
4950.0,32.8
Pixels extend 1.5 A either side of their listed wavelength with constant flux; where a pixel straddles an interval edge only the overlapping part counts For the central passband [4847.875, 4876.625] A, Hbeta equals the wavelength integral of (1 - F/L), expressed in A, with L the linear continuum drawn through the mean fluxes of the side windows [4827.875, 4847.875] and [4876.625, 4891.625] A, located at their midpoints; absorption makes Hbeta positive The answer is 2.2 A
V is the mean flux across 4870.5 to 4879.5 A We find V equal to 30.6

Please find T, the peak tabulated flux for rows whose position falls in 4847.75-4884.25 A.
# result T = 32.6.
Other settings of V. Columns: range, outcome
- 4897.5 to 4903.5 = 32.5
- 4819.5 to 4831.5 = 32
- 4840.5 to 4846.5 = 32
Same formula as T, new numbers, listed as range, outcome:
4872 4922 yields 33.1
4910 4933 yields 33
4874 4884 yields 32.4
